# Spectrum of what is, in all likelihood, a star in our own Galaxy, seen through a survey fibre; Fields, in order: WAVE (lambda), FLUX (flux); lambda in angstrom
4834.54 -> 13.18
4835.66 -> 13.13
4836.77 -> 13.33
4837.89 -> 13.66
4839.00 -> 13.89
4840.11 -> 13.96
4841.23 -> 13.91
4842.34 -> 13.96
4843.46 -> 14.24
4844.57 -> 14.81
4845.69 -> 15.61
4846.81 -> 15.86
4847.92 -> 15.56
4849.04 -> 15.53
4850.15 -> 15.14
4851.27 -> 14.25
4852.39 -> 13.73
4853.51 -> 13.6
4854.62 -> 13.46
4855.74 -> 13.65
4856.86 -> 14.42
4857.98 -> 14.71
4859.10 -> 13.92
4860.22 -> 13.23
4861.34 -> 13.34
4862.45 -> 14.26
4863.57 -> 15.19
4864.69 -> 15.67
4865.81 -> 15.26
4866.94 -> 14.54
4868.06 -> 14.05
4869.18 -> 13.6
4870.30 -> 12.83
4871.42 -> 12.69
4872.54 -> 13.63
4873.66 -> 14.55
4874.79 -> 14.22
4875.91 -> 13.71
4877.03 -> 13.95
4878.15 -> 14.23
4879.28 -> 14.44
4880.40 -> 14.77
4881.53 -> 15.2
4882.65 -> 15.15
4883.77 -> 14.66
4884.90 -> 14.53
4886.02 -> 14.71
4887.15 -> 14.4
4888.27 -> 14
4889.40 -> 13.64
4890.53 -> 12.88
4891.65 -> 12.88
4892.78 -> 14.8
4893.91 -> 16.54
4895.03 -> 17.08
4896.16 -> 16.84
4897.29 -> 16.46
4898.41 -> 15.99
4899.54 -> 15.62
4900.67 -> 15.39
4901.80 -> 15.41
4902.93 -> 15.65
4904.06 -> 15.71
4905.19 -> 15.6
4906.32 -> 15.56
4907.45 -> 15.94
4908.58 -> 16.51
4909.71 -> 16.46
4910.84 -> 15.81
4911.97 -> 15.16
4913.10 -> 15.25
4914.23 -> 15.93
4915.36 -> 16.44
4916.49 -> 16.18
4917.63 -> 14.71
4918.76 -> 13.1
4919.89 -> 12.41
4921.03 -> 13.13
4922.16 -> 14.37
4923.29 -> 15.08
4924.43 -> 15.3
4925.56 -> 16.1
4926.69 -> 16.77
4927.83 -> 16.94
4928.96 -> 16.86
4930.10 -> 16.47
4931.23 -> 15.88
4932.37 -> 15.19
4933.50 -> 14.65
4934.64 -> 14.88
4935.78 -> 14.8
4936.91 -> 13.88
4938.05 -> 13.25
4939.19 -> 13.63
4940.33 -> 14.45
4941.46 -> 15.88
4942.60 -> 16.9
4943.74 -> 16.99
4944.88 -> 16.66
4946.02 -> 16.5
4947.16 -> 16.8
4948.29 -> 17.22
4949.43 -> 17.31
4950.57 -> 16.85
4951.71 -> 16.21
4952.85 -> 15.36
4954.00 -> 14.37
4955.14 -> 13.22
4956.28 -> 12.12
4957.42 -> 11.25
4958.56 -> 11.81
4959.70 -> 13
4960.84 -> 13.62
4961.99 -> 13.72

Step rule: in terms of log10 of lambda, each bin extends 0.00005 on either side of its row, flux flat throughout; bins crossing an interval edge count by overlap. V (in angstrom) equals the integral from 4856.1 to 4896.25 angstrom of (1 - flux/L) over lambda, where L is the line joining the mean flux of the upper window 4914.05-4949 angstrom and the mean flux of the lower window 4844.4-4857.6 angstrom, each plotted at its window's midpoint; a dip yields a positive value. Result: 1.3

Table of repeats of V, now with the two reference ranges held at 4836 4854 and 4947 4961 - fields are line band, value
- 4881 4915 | -2.0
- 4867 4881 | 0.5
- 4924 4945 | -1.5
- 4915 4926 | -0.1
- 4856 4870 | 0.1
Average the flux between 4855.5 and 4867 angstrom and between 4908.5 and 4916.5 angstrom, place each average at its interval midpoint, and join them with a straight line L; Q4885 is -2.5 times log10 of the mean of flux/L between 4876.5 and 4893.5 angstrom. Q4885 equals 0.06 mag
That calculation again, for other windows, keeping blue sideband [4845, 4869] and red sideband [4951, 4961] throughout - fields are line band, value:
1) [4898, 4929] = -0.11 mag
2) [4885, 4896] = -0.04 mag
